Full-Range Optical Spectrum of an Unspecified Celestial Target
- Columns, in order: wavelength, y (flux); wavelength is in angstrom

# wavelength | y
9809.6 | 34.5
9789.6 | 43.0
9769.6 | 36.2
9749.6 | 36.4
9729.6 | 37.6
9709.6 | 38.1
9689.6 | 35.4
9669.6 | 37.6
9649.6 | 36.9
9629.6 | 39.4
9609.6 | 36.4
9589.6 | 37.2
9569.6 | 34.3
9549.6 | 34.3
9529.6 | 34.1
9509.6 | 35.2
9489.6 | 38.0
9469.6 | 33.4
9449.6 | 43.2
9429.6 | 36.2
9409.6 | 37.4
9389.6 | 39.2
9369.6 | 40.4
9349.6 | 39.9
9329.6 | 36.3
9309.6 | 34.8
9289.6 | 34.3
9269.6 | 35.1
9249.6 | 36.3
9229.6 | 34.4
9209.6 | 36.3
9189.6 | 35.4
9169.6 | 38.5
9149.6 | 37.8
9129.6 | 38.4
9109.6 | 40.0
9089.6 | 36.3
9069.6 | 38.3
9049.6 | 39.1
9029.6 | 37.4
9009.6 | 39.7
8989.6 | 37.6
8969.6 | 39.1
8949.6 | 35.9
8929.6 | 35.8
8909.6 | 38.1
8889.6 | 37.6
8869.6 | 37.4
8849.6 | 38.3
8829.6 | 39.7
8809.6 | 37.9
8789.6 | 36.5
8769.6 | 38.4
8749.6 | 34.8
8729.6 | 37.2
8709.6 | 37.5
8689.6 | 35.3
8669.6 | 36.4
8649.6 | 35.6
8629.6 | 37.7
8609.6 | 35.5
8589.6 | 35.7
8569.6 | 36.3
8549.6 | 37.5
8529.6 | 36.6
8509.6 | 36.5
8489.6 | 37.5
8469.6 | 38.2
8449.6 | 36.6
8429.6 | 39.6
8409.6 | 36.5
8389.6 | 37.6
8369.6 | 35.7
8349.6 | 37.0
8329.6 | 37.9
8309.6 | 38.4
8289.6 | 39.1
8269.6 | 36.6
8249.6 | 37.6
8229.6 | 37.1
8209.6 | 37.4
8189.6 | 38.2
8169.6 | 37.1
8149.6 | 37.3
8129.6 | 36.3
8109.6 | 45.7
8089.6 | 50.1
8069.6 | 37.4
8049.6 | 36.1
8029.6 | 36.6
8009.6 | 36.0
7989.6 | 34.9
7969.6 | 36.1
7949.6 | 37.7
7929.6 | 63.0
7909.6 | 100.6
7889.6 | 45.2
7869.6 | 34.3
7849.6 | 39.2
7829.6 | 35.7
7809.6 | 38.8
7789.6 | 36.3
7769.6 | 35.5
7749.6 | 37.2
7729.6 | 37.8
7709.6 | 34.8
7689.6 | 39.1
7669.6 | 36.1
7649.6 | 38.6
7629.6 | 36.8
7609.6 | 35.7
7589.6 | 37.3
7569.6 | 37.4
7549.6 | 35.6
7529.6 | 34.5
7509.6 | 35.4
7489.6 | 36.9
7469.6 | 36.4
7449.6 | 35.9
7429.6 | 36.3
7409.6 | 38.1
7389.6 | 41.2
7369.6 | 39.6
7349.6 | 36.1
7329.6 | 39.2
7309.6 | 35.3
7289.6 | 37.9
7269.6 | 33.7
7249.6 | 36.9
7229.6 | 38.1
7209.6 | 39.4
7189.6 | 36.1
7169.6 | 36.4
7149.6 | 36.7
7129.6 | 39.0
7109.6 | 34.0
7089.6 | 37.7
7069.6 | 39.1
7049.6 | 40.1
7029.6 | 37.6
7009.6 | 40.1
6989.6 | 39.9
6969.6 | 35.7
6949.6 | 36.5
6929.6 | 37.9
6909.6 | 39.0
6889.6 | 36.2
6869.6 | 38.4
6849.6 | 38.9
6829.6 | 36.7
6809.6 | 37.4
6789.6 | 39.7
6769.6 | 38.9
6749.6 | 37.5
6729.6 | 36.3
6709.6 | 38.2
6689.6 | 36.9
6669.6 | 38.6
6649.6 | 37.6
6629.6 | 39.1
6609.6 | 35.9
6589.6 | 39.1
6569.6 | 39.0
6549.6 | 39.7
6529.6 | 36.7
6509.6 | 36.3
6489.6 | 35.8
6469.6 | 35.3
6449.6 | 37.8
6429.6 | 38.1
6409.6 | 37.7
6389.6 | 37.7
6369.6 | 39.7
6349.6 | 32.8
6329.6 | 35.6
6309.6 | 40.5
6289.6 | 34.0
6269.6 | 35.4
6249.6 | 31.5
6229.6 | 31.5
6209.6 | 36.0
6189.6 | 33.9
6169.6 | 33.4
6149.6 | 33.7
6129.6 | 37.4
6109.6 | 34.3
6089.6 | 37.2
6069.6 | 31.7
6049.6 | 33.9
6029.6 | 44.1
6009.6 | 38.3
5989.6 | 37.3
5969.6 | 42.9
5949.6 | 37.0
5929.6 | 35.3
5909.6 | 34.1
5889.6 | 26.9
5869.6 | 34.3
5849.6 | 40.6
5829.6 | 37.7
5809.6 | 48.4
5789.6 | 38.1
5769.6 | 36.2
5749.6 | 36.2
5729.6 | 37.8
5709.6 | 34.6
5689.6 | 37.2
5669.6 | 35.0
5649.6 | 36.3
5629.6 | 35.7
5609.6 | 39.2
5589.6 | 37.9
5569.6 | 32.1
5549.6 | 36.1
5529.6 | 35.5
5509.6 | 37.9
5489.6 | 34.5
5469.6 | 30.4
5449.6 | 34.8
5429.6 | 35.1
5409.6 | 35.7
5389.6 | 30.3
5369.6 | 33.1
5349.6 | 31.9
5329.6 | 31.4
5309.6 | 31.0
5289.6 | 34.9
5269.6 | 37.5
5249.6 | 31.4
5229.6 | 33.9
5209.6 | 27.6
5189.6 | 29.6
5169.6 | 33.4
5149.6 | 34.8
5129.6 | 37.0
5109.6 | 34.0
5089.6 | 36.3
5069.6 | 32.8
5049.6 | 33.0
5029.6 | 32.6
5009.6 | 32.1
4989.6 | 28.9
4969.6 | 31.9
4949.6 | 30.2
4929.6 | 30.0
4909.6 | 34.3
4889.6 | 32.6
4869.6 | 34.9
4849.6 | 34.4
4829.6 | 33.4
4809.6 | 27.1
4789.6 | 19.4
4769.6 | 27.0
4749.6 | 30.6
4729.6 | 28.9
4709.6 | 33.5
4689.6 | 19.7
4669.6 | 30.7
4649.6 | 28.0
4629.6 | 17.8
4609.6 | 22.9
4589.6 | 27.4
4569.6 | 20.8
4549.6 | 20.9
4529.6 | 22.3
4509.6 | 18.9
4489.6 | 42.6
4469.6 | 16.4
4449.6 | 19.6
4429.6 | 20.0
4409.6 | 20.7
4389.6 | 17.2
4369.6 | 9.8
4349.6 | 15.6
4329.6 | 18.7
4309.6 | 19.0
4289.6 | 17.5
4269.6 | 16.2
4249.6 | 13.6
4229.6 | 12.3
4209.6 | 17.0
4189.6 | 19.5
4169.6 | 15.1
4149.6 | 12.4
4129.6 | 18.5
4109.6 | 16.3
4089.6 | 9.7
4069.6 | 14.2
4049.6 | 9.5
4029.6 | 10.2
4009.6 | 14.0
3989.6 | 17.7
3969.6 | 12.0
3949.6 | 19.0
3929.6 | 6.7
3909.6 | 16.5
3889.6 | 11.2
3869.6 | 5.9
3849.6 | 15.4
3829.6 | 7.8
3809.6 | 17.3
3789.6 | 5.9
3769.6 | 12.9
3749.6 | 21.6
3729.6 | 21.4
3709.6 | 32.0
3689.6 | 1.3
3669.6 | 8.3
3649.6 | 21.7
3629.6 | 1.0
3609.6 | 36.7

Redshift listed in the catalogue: 0.20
